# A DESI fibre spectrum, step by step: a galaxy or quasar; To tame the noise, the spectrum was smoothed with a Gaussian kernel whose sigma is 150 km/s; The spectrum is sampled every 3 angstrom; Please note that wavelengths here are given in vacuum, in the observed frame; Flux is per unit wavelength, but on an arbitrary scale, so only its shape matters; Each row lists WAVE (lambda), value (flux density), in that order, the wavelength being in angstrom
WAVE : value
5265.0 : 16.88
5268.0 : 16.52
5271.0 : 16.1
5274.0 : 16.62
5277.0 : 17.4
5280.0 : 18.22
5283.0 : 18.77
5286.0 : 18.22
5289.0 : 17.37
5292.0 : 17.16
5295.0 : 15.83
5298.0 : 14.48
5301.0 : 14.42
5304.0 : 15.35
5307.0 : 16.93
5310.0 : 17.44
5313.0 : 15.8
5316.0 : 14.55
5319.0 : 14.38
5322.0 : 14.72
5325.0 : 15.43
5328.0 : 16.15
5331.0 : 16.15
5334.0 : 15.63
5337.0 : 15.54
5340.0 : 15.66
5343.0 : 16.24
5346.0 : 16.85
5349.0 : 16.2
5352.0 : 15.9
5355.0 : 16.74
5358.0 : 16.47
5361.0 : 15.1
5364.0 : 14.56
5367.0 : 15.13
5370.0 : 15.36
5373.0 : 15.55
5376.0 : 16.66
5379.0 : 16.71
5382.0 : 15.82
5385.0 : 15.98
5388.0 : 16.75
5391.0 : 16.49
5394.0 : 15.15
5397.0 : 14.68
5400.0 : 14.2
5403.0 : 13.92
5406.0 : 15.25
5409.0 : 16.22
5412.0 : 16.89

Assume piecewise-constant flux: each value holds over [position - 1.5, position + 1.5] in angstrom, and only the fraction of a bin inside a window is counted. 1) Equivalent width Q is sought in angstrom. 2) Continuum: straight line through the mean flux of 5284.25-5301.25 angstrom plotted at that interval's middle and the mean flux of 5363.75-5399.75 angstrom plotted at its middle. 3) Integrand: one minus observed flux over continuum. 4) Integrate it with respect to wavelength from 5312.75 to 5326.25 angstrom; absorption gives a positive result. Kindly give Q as 1.1 angstrom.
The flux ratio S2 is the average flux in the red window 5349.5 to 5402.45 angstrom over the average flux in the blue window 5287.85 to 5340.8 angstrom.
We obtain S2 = 1.0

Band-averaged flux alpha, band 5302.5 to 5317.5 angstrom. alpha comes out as 16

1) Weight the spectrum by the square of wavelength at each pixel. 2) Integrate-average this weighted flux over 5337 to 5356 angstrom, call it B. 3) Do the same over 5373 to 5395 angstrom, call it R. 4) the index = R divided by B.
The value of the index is 1.01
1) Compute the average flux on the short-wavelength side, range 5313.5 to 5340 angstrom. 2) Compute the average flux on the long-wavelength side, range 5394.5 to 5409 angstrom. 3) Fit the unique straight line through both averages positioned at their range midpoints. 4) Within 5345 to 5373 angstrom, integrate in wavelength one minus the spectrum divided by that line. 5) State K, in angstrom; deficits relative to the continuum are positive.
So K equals -1.3 angstrom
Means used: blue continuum 15.4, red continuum 14.7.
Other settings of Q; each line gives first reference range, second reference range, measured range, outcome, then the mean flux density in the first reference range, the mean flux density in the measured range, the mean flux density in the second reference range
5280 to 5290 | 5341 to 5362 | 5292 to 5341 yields 4.73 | 18.2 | 15.6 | 16.2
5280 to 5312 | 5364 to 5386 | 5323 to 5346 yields 0.52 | 16.7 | 15.9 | 15.8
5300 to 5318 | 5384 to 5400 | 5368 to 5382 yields -0.30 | 15.7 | 16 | 15.7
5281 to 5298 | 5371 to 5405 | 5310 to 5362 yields 2.11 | 17.2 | 15.8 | 15.6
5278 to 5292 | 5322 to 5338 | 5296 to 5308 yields 1.31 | 18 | 15.2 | 15.7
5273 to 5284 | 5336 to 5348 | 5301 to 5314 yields 0.63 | 17.8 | 16.2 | 16.1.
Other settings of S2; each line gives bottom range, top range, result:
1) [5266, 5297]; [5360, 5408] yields 0.90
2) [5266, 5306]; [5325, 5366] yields 0.96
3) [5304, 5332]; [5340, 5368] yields 1.01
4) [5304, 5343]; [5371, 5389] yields 1.03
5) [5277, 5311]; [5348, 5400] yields 0.94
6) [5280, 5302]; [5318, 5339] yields 0.92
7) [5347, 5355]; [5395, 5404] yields 0.88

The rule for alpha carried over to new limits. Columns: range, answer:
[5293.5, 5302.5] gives 14.9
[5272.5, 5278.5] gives 17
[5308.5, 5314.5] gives 16.6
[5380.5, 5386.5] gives 15.9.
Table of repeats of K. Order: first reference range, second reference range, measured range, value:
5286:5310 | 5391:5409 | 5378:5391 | -1.0 angstrom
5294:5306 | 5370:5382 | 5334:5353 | -0.4 angstrom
